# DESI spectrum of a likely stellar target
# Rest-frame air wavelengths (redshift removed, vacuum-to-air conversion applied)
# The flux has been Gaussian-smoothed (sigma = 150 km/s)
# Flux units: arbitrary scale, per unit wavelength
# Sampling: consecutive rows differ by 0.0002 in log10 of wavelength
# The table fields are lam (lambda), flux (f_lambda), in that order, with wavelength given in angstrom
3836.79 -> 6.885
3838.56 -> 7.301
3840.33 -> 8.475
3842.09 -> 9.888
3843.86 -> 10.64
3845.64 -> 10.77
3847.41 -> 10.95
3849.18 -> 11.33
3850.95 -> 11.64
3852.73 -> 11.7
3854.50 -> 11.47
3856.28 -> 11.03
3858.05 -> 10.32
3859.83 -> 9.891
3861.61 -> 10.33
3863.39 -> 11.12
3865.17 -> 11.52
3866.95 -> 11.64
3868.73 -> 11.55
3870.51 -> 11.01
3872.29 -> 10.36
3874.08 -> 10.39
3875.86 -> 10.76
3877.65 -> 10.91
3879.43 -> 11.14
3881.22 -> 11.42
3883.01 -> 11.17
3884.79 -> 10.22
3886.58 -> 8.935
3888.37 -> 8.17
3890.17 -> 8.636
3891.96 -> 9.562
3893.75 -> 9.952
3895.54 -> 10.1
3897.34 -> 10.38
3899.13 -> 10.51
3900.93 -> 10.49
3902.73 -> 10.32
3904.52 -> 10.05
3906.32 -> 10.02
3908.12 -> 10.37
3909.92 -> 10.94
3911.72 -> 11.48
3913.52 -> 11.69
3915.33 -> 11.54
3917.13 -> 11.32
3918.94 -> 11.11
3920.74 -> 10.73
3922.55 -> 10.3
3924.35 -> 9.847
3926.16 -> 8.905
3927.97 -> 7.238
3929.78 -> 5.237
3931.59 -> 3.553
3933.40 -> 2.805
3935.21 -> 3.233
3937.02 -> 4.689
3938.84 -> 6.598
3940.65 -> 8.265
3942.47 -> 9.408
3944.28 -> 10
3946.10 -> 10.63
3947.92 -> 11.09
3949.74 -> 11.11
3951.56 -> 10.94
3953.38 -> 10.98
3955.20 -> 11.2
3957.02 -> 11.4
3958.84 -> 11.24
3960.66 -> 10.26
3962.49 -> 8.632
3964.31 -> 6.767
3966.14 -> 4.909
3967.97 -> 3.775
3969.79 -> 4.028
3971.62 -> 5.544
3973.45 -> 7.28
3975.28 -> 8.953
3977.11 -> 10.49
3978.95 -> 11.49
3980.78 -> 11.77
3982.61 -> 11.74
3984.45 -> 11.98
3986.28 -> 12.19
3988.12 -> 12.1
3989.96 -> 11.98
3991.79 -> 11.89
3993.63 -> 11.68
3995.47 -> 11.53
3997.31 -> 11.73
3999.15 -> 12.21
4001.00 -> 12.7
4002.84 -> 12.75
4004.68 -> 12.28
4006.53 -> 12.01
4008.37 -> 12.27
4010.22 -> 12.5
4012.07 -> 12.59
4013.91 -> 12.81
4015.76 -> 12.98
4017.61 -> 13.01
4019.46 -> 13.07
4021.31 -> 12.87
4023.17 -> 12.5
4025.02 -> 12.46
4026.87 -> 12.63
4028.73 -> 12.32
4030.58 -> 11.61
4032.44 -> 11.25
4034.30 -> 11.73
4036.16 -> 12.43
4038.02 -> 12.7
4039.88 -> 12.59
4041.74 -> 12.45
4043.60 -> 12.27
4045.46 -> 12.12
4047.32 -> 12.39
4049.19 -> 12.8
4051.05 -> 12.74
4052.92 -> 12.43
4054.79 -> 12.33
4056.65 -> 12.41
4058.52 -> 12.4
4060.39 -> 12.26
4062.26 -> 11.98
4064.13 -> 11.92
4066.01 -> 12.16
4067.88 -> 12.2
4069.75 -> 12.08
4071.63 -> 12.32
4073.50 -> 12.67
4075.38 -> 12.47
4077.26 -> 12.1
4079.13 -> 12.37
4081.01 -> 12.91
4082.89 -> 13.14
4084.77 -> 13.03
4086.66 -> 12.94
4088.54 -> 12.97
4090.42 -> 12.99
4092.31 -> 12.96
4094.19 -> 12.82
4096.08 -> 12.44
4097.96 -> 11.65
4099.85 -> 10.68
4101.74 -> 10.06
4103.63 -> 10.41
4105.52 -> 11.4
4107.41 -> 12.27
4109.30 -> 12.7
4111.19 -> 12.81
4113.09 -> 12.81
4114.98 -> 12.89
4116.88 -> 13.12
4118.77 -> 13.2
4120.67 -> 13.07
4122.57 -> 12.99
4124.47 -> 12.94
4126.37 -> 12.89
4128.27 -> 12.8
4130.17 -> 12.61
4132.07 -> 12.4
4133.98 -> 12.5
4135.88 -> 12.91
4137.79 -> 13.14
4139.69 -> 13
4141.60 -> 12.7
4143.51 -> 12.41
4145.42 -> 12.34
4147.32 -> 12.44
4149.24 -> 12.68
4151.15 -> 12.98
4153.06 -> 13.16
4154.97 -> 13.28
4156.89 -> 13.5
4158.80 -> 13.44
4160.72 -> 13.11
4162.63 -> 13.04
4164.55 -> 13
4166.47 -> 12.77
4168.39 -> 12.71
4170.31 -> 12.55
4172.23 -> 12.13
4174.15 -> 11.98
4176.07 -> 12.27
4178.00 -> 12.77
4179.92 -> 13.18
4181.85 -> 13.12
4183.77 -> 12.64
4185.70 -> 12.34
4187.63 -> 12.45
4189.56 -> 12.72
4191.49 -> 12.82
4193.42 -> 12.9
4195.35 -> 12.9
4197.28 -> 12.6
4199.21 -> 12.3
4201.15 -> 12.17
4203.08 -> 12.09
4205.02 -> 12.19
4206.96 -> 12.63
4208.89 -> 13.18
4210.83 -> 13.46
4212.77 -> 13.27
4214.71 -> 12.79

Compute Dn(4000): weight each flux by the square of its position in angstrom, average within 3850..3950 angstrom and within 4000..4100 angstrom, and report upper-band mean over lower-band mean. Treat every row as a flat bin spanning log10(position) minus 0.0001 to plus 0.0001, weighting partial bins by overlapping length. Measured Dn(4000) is 1.4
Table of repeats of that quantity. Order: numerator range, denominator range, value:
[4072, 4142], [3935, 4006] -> 1.36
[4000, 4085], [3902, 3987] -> 1.44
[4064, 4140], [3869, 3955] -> 1.44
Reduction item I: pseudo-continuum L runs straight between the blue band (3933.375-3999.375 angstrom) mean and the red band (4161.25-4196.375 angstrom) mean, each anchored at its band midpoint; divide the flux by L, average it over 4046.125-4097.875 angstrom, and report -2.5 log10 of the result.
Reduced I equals -0.13 mag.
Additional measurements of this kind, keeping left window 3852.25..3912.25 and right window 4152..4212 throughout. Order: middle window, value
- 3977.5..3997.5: -0.05 mag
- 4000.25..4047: -0.08 mag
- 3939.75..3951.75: 0.09 mag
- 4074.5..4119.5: -0.02 mag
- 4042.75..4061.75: -0.06 mag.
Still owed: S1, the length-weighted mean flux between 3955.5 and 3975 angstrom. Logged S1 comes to 7.55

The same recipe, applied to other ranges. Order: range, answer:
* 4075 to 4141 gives 12.5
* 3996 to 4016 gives 12.4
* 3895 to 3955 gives 9.28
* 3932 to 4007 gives 9.62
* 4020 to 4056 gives 12.4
